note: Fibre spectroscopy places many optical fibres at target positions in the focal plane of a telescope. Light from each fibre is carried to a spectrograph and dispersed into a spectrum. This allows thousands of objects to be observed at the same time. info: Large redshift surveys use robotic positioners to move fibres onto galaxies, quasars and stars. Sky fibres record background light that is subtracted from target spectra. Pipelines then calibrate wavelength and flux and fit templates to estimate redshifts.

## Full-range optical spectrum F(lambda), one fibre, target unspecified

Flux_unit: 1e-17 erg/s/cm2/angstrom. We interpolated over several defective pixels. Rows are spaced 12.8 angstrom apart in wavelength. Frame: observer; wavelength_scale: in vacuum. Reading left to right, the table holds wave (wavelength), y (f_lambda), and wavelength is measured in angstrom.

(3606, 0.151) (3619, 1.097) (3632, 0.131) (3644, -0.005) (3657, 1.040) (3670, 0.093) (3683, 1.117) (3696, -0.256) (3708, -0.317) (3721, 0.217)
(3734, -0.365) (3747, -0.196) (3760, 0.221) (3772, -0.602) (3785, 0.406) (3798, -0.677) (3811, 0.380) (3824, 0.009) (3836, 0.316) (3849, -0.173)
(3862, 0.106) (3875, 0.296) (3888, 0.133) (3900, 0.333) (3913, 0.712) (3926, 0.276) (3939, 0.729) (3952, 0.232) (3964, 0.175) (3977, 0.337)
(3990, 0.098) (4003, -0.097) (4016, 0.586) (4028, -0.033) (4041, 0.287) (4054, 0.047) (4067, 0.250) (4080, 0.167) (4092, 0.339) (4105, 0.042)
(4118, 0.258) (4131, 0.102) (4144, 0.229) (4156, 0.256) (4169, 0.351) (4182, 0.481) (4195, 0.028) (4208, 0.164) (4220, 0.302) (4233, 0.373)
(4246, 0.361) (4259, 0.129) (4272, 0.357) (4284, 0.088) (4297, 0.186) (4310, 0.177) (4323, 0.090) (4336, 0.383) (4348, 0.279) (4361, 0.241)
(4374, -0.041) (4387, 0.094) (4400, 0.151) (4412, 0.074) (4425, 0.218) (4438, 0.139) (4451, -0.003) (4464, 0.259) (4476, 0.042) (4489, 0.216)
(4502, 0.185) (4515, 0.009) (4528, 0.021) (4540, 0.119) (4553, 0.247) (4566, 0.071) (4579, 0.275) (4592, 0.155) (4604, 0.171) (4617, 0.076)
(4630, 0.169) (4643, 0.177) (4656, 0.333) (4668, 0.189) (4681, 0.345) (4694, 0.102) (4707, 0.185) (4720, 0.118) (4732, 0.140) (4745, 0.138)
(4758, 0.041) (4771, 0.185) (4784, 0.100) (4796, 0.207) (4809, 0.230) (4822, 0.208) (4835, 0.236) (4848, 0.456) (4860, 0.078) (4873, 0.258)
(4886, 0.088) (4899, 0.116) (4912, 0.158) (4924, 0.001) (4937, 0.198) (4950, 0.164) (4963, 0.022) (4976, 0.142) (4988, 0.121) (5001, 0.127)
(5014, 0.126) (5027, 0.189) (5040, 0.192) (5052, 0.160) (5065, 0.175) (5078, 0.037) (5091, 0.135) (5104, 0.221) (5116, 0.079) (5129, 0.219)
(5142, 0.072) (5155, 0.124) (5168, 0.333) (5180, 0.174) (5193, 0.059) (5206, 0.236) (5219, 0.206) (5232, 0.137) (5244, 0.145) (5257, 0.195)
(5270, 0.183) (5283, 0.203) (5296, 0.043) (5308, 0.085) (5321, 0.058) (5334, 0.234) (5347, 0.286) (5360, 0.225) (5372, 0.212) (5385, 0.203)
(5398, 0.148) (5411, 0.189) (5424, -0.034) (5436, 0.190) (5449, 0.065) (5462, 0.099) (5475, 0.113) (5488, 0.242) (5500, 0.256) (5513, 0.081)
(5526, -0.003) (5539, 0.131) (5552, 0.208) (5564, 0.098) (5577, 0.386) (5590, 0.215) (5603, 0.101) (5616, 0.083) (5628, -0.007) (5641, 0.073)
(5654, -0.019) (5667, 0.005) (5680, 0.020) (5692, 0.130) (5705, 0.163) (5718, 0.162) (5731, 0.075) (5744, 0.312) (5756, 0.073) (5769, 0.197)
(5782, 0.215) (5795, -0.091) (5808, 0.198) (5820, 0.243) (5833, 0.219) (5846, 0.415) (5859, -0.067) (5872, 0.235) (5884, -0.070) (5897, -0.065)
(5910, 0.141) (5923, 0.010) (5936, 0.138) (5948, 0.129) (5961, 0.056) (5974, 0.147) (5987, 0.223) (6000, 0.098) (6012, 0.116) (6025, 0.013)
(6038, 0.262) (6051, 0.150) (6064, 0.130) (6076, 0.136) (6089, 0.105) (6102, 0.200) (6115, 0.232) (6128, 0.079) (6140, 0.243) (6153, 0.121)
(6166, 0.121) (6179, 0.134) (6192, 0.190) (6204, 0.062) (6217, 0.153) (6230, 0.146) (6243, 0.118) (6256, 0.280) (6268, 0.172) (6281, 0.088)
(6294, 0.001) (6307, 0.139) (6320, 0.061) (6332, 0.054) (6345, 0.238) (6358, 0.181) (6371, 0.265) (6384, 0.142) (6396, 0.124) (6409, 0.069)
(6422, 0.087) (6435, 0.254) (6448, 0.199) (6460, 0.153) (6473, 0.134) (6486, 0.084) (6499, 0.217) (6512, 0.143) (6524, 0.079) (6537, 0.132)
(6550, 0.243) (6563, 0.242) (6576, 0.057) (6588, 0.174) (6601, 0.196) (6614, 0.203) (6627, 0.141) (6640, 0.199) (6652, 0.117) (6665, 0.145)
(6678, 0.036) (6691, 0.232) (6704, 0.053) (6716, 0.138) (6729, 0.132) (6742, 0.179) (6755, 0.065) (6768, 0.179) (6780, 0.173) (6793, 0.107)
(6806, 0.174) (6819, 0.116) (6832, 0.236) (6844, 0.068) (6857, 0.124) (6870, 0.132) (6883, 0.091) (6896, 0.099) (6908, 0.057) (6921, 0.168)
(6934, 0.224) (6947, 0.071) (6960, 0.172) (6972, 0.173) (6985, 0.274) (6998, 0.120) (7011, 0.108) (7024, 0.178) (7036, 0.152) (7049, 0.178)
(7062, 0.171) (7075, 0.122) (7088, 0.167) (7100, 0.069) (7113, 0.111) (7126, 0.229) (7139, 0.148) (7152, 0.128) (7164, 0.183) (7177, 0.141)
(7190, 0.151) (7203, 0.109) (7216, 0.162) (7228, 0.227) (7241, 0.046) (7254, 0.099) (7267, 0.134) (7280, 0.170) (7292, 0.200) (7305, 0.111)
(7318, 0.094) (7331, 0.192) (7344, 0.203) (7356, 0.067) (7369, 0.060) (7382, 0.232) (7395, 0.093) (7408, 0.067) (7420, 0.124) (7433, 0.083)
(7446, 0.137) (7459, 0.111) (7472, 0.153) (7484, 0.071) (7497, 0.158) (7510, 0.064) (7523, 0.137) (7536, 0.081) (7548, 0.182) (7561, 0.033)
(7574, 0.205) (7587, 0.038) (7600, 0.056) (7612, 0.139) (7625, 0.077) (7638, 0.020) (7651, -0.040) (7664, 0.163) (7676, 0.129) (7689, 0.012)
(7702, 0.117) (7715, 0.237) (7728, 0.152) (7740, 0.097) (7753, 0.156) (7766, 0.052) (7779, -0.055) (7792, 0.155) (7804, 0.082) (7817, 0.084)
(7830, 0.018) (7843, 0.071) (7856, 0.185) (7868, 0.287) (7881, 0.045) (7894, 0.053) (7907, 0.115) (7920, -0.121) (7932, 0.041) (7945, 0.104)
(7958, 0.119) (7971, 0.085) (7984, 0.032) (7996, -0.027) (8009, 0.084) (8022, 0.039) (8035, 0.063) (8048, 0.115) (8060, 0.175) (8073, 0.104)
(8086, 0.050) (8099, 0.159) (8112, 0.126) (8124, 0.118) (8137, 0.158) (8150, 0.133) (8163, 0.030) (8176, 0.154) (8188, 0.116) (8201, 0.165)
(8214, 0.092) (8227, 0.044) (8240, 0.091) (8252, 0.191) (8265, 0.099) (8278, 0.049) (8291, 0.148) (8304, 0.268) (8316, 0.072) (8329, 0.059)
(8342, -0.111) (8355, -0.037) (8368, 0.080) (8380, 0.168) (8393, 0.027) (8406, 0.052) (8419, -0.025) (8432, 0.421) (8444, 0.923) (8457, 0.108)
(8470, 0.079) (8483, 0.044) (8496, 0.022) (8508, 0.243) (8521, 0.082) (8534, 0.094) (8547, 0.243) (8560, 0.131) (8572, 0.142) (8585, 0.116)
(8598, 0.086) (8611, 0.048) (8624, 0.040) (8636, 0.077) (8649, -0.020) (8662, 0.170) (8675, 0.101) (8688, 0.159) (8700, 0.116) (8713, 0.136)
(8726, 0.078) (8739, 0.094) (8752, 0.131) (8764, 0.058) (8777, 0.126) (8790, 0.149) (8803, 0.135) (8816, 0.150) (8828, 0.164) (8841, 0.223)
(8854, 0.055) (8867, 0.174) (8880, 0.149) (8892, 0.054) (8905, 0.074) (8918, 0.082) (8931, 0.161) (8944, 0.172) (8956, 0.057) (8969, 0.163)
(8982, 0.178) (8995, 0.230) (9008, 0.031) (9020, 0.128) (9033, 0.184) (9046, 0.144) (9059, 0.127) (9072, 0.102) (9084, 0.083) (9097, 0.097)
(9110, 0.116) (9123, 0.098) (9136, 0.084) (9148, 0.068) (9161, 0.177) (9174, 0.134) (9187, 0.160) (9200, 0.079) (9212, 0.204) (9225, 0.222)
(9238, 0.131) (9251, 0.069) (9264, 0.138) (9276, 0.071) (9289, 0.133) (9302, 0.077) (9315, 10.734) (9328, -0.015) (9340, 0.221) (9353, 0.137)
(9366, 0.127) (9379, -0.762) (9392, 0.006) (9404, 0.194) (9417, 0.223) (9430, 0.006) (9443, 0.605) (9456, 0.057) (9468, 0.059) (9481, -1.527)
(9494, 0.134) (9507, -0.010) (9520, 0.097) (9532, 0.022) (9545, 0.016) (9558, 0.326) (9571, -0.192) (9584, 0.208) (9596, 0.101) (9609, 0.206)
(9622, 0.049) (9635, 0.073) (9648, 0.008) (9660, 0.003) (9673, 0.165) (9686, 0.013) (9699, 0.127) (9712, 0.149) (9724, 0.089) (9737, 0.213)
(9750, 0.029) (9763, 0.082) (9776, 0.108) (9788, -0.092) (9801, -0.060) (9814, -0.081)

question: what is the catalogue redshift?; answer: 1.26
